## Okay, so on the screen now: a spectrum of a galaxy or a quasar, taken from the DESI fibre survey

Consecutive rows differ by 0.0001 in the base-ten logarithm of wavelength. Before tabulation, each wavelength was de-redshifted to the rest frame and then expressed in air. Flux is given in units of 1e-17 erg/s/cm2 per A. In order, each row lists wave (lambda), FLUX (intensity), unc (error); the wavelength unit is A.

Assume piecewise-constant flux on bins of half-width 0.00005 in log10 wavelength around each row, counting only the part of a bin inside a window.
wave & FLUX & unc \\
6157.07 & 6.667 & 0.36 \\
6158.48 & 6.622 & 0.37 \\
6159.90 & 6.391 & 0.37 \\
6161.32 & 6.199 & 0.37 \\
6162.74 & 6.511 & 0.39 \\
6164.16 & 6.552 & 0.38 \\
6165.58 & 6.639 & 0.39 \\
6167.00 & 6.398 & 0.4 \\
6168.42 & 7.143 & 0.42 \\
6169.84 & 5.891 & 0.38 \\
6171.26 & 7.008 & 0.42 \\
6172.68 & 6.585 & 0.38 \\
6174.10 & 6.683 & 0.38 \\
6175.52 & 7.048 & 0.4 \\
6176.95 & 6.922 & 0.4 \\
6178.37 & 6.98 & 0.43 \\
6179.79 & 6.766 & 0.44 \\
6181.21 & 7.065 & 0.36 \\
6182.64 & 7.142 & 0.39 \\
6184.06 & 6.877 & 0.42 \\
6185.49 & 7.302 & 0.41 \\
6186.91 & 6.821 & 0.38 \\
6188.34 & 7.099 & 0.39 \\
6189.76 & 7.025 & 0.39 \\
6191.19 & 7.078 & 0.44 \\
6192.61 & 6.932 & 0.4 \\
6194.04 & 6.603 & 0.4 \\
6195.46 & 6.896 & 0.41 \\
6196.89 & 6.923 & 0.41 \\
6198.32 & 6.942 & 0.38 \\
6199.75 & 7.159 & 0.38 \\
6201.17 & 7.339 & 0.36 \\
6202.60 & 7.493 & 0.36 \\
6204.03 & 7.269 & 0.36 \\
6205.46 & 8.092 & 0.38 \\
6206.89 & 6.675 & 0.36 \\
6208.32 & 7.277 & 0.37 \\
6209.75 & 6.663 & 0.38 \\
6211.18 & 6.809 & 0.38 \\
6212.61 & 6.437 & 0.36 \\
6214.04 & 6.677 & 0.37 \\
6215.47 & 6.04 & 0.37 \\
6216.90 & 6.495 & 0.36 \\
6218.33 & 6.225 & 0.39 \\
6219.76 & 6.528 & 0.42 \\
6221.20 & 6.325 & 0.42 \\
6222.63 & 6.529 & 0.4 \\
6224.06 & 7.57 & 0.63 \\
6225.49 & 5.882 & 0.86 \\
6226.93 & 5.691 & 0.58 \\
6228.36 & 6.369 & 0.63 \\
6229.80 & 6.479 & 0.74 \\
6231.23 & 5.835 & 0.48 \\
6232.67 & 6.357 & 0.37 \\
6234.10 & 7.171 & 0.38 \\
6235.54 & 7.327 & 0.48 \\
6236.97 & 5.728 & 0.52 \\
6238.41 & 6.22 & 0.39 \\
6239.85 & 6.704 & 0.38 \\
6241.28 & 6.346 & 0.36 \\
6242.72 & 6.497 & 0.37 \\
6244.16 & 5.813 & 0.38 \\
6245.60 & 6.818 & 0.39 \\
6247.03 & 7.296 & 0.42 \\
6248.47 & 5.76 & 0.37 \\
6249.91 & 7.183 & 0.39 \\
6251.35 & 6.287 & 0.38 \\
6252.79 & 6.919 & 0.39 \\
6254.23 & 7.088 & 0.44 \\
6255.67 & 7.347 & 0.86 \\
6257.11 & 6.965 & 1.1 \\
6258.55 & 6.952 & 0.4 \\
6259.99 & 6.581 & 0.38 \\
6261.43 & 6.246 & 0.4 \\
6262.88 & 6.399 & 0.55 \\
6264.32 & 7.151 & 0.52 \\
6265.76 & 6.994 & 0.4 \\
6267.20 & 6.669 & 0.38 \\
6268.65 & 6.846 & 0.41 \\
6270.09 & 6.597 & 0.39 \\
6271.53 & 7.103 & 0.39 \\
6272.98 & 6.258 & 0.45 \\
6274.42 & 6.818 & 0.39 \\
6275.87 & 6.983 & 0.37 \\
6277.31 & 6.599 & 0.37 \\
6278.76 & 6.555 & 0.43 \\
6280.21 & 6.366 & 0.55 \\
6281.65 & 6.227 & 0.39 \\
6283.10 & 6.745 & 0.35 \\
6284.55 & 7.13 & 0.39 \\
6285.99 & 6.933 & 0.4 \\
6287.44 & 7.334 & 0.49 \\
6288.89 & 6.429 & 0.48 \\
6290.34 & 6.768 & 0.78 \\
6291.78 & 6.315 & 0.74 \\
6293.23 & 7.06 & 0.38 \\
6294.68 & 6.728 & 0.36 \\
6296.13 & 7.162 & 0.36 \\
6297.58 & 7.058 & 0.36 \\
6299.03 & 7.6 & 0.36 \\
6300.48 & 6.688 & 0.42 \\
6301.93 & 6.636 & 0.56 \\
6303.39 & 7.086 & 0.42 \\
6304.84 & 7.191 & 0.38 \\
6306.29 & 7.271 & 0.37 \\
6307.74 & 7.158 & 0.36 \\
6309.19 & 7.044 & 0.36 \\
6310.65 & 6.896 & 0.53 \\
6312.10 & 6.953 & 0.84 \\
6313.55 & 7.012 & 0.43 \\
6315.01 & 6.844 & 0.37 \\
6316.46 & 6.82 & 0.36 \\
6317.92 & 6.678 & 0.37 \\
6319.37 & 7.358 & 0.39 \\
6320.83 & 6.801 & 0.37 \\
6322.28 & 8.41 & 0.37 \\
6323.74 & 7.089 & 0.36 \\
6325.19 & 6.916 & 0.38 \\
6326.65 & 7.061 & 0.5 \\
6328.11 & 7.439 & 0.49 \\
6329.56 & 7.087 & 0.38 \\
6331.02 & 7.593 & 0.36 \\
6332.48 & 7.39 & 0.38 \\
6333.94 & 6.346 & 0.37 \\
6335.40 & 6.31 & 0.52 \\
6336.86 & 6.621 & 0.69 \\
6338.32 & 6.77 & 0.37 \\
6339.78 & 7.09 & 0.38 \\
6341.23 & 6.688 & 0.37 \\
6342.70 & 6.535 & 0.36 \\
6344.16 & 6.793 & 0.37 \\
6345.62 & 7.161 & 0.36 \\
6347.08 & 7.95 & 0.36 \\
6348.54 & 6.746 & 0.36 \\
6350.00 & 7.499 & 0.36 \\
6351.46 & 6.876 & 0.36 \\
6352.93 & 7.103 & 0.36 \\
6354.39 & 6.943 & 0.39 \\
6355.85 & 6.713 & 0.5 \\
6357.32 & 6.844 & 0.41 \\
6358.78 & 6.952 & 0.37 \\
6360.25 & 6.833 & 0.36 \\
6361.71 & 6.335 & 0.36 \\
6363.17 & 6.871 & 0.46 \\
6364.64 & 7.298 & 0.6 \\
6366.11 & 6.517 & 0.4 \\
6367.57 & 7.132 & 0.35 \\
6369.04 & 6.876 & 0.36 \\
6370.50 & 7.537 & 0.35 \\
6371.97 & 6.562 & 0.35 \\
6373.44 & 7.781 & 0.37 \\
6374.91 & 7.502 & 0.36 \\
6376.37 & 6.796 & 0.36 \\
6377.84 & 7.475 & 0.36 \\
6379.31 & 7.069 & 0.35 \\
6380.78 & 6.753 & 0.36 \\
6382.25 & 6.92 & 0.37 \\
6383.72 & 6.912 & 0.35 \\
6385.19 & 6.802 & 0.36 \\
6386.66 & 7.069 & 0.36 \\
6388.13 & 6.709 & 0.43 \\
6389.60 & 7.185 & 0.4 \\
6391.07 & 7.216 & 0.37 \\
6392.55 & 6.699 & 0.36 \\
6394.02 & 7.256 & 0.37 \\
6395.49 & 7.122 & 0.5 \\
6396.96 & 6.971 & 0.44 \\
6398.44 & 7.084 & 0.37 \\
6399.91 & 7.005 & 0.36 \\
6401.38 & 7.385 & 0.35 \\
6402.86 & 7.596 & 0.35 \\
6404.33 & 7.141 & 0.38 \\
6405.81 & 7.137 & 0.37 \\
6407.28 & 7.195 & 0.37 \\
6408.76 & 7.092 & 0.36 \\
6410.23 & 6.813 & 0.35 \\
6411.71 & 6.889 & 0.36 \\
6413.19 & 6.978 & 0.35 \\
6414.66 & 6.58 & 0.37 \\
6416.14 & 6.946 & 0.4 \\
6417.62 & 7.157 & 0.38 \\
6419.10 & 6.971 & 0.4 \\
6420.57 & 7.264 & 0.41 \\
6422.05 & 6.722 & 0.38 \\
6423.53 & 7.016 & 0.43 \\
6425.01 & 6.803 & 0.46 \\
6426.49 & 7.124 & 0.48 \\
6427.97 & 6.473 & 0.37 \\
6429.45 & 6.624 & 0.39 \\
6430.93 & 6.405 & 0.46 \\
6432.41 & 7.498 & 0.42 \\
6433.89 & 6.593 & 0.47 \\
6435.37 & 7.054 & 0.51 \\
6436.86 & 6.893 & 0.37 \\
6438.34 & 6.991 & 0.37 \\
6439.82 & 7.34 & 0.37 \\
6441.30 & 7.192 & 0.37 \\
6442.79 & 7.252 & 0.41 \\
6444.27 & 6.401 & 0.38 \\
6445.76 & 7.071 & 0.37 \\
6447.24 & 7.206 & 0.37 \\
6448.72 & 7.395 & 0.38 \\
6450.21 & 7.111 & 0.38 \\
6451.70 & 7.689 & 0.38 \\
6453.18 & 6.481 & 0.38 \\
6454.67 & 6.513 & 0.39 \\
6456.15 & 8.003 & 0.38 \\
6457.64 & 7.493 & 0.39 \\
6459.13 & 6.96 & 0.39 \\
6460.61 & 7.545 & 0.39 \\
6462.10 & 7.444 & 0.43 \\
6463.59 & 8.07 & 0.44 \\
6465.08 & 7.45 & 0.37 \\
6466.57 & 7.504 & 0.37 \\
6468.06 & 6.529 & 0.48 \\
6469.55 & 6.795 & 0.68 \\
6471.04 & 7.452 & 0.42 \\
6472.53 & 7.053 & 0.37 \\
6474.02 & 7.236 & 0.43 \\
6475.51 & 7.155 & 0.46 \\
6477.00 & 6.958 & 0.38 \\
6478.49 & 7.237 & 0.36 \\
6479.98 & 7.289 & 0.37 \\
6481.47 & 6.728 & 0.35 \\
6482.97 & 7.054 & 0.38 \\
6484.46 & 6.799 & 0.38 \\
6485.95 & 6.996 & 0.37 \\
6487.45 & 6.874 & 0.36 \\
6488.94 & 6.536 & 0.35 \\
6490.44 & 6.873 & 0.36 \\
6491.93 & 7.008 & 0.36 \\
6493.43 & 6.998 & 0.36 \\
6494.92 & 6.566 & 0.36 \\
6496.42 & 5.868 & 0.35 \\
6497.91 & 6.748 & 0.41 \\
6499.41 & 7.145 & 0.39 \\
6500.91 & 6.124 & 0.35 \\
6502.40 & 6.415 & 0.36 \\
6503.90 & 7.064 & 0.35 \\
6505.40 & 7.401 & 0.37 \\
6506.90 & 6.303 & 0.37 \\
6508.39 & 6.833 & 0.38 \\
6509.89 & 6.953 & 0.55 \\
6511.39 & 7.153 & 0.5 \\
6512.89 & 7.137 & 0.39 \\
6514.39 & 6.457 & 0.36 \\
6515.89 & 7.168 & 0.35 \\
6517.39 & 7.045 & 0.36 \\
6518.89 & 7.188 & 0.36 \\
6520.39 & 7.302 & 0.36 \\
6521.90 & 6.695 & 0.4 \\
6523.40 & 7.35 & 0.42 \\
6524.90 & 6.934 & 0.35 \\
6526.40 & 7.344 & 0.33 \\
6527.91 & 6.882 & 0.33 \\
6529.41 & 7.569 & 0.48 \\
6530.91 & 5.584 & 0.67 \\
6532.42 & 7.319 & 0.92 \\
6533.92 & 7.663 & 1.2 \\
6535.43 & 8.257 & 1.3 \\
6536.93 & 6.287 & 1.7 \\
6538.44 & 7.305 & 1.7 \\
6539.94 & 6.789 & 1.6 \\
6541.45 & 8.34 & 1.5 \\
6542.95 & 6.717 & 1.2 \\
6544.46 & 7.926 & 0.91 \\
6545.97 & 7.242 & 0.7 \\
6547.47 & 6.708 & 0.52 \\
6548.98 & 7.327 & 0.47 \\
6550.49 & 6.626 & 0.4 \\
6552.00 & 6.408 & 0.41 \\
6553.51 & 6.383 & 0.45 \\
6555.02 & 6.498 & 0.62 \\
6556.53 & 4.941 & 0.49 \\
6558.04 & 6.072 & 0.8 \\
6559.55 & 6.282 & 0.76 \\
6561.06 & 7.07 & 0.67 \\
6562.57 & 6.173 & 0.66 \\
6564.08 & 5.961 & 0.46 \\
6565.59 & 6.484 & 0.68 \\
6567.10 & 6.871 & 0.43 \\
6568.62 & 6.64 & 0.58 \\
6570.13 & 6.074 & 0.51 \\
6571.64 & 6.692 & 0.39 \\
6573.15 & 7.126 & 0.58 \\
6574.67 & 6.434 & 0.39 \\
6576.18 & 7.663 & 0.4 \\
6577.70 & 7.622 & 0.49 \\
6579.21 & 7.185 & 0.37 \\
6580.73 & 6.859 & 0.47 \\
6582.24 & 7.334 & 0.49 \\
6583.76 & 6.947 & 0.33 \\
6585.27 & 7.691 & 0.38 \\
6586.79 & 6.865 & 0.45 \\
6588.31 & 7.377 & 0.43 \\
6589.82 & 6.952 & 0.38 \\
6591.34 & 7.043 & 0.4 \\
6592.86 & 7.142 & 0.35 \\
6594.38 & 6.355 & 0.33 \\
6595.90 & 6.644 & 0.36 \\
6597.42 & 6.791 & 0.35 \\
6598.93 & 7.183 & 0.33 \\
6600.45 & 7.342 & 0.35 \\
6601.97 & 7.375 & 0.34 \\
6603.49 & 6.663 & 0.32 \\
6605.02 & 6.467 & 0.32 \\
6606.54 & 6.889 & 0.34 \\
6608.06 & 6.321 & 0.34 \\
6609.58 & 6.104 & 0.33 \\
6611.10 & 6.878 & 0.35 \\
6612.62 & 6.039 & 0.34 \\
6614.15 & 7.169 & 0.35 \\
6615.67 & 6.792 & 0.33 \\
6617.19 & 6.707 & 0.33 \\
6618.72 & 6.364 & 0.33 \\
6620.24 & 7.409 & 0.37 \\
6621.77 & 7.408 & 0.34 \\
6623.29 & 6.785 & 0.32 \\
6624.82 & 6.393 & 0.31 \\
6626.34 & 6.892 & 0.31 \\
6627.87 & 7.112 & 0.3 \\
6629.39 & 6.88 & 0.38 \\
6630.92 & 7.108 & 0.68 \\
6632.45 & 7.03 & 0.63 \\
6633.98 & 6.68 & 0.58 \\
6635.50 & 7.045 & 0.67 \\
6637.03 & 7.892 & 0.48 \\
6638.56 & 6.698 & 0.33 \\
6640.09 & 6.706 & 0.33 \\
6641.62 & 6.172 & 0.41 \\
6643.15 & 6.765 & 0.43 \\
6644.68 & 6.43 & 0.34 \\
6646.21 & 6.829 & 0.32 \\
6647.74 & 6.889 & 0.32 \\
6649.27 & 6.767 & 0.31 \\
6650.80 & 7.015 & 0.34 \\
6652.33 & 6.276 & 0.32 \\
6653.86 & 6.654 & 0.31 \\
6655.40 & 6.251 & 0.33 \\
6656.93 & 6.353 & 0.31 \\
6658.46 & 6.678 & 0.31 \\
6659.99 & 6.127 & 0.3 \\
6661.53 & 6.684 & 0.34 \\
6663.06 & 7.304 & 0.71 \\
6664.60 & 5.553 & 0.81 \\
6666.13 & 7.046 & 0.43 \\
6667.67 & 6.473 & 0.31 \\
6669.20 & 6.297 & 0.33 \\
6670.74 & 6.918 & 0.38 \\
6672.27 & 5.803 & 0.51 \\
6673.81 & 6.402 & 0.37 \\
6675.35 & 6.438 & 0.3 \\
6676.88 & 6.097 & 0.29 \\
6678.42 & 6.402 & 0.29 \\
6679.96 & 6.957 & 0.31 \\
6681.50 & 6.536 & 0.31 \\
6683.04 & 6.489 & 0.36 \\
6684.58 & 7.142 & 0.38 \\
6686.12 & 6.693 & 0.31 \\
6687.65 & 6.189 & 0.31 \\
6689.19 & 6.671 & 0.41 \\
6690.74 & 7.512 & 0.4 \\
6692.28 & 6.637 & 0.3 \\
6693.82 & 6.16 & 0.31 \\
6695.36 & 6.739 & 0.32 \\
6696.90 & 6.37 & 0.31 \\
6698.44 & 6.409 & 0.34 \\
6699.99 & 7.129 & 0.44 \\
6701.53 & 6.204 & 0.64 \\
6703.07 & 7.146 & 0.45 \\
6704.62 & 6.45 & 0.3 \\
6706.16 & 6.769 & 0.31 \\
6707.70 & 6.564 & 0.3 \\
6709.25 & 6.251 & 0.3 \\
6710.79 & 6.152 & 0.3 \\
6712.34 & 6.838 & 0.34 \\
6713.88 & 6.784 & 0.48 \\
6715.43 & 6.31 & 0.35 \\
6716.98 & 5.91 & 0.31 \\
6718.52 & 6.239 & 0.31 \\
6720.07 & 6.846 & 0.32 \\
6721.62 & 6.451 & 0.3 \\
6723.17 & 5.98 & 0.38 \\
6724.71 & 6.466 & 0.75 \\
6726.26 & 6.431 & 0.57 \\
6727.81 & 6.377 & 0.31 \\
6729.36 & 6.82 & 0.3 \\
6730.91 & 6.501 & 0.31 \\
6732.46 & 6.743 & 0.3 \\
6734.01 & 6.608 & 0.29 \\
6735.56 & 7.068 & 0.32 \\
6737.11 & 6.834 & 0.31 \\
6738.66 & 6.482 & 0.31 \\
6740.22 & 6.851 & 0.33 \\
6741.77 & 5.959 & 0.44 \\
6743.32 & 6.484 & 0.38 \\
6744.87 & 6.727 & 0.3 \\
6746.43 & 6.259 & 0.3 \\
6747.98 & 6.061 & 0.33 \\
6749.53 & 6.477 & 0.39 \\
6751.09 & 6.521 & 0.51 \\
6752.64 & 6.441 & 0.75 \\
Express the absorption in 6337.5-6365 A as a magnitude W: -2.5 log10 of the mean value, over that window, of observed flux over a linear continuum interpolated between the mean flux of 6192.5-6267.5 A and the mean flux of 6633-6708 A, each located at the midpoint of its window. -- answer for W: -0.04 mag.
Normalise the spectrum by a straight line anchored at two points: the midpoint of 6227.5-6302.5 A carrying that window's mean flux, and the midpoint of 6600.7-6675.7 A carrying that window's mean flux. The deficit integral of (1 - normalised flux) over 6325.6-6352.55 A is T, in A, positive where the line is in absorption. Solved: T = -1.2 A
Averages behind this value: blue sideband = 6.7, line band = 7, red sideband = 6.7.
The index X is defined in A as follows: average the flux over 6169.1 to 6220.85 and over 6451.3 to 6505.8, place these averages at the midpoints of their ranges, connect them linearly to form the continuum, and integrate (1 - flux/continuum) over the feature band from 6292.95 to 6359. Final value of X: -0.7 A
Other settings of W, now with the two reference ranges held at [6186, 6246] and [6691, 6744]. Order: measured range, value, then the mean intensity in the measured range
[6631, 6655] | -0.037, 6.79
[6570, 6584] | -0.072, 7.04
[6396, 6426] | -0.064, 7.04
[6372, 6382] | -0.082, 7.17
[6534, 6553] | -0.091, 7.17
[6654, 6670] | 0.012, 6.48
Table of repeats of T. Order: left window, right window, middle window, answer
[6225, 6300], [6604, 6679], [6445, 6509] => -3.4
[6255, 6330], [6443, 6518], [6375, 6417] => -0.4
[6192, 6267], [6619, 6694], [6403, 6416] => -0.6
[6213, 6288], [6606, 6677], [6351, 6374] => -1.1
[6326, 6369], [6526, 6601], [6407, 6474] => -1.4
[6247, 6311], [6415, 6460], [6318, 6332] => -0.8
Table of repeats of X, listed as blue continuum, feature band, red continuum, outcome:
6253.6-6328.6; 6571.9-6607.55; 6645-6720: -2.11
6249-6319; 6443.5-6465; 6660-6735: -1.69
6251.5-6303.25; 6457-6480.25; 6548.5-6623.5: -1.64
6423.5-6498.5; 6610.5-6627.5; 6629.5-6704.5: -0.20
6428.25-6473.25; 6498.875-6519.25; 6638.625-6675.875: 0.24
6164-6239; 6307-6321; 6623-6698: -0.48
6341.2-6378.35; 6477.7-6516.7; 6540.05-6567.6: -0.38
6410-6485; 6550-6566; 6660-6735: 1.36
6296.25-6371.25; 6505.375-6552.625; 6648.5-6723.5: -2.24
